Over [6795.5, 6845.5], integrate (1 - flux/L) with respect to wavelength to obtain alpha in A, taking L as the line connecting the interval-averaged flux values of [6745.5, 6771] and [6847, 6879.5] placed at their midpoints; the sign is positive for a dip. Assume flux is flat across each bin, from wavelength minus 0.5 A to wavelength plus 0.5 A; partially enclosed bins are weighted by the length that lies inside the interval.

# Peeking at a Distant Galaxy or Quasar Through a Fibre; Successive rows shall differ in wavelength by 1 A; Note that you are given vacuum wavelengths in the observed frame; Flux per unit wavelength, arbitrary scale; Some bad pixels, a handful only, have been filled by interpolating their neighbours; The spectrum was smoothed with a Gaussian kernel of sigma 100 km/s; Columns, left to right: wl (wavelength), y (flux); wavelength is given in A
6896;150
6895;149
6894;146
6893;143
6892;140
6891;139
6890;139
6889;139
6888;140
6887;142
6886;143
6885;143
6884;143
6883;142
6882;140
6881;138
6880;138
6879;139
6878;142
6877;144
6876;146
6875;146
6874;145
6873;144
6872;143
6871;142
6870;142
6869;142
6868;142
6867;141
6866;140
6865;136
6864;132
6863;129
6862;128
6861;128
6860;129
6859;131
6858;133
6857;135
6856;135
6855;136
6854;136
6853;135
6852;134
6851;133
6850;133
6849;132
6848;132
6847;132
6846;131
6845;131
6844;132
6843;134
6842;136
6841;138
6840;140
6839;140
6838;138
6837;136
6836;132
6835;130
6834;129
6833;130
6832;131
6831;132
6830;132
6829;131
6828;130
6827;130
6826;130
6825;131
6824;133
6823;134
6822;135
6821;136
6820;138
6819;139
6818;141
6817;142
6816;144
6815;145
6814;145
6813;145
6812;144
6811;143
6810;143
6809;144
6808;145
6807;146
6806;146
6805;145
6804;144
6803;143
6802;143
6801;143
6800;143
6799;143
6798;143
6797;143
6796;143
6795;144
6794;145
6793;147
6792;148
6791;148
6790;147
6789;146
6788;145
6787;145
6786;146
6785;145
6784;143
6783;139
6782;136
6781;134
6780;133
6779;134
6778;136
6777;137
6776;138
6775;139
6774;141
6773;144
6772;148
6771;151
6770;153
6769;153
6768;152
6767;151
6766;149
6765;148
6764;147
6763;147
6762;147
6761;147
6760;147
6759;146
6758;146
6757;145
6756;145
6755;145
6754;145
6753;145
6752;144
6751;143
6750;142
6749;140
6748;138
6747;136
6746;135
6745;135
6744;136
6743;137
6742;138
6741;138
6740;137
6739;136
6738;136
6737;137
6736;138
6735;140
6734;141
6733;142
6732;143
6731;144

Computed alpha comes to 0.78 A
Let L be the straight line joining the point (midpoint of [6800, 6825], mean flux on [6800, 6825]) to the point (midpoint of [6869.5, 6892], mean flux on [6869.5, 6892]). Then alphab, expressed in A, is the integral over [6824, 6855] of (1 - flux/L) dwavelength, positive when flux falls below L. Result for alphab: 1.9 A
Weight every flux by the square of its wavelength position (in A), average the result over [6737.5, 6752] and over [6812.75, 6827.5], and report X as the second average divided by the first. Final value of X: 1.02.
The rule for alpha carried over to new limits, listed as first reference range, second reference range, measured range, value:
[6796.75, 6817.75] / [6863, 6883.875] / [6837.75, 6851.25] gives 0.7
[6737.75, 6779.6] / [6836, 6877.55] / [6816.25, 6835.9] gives 0.7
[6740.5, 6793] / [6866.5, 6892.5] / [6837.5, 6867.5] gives 1.7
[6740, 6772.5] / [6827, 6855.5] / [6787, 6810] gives -1.0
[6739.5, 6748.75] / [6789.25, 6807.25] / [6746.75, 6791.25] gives -1.1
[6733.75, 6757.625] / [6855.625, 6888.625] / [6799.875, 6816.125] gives -0.6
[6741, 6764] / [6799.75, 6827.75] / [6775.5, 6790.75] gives 0.1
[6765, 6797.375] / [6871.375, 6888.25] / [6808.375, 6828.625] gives 0.7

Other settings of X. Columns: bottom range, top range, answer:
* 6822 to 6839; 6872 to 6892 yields 1.09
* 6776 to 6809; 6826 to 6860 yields 0.95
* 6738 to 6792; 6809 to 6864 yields 0.96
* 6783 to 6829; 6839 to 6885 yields 0.98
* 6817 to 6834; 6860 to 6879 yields 1.06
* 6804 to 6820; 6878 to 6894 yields 1.00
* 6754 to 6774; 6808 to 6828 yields 0.96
